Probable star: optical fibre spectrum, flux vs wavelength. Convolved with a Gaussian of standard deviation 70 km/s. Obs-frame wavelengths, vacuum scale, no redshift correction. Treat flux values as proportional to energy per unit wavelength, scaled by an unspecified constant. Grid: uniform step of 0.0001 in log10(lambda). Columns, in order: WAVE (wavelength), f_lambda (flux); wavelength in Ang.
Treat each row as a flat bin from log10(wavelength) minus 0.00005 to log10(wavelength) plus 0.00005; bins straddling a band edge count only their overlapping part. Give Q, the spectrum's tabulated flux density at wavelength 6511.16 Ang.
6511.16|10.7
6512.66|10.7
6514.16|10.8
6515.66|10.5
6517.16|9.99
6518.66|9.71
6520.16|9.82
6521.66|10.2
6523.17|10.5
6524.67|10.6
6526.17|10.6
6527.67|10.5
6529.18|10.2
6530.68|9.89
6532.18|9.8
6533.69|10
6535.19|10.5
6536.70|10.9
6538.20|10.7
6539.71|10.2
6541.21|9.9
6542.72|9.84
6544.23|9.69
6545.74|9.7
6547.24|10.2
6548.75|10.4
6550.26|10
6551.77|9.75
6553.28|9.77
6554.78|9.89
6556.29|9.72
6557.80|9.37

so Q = 10.7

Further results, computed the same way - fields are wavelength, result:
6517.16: 9.99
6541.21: 9.9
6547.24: 10.2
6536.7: 10.9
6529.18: 10.2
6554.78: 9.89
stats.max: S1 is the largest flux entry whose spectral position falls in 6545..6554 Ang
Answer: 10.4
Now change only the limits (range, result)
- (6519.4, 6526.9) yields 10.6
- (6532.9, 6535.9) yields 10.5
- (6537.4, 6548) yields 10.7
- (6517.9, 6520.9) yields 9.82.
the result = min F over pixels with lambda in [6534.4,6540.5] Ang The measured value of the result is 10.2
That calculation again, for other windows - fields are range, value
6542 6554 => 9.69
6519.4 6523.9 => 9.82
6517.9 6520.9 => 9.71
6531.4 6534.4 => 9.8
